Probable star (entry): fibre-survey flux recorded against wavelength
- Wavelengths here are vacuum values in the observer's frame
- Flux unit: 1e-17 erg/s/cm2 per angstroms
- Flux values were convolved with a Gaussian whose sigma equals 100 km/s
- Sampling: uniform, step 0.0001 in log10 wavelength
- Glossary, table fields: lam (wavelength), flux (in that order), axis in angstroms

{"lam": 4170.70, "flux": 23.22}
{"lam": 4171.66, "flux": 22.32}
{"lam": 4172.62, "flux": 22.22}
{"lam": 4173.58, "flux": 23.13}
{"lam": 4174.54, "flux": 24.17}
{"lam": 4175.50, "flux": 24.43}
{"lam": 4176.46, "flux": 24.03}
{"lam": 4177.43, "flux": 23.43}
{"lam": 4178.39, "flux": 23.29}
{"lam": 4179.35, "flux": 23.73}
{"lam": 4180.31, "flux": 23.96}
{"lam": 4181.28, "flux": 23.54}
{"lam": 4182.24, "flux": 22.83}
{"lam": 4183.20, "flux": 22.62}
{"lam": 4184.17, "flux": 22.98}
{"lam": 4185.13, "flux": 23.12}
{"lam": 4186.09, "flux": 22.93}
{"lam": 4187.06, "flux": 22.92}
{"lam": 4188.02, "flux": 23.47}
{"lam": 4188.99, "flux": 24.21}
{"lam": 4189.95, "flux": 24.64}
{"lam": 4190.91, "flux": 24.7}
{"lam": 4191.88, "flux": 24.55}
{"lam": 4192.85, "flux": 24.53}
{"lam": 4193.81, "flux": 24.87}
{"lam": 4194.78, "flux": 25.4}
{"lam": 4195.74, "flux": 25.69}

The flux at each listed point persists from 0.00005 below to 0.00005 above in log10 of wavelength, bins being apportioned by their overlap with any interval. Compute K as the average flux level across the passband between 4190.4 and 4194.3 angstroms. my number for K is 24.6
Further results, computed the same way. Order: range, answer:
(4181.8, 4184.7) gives 22.8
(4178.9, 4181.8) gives 23.7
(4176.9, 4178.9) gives 23.3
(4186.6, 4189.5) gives 23.6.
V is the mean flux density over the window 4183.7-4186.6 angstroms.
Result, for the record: 23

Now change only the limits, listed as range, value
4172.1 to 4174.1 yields 22.7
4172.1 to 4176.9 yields 23.6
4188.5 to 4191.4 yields 24.5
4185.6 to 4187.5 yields 22.9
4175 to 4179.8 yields 23.8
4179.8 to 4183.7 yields 23.2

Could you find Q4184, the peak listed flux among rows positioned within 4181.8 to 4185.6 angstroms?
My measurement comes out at 23.12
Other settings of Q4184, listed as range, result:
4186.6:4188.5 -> 23.47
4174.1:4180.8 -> 24.43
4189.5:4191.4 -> 24.7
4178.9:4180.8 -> 23.96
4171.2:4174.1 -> 23.13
